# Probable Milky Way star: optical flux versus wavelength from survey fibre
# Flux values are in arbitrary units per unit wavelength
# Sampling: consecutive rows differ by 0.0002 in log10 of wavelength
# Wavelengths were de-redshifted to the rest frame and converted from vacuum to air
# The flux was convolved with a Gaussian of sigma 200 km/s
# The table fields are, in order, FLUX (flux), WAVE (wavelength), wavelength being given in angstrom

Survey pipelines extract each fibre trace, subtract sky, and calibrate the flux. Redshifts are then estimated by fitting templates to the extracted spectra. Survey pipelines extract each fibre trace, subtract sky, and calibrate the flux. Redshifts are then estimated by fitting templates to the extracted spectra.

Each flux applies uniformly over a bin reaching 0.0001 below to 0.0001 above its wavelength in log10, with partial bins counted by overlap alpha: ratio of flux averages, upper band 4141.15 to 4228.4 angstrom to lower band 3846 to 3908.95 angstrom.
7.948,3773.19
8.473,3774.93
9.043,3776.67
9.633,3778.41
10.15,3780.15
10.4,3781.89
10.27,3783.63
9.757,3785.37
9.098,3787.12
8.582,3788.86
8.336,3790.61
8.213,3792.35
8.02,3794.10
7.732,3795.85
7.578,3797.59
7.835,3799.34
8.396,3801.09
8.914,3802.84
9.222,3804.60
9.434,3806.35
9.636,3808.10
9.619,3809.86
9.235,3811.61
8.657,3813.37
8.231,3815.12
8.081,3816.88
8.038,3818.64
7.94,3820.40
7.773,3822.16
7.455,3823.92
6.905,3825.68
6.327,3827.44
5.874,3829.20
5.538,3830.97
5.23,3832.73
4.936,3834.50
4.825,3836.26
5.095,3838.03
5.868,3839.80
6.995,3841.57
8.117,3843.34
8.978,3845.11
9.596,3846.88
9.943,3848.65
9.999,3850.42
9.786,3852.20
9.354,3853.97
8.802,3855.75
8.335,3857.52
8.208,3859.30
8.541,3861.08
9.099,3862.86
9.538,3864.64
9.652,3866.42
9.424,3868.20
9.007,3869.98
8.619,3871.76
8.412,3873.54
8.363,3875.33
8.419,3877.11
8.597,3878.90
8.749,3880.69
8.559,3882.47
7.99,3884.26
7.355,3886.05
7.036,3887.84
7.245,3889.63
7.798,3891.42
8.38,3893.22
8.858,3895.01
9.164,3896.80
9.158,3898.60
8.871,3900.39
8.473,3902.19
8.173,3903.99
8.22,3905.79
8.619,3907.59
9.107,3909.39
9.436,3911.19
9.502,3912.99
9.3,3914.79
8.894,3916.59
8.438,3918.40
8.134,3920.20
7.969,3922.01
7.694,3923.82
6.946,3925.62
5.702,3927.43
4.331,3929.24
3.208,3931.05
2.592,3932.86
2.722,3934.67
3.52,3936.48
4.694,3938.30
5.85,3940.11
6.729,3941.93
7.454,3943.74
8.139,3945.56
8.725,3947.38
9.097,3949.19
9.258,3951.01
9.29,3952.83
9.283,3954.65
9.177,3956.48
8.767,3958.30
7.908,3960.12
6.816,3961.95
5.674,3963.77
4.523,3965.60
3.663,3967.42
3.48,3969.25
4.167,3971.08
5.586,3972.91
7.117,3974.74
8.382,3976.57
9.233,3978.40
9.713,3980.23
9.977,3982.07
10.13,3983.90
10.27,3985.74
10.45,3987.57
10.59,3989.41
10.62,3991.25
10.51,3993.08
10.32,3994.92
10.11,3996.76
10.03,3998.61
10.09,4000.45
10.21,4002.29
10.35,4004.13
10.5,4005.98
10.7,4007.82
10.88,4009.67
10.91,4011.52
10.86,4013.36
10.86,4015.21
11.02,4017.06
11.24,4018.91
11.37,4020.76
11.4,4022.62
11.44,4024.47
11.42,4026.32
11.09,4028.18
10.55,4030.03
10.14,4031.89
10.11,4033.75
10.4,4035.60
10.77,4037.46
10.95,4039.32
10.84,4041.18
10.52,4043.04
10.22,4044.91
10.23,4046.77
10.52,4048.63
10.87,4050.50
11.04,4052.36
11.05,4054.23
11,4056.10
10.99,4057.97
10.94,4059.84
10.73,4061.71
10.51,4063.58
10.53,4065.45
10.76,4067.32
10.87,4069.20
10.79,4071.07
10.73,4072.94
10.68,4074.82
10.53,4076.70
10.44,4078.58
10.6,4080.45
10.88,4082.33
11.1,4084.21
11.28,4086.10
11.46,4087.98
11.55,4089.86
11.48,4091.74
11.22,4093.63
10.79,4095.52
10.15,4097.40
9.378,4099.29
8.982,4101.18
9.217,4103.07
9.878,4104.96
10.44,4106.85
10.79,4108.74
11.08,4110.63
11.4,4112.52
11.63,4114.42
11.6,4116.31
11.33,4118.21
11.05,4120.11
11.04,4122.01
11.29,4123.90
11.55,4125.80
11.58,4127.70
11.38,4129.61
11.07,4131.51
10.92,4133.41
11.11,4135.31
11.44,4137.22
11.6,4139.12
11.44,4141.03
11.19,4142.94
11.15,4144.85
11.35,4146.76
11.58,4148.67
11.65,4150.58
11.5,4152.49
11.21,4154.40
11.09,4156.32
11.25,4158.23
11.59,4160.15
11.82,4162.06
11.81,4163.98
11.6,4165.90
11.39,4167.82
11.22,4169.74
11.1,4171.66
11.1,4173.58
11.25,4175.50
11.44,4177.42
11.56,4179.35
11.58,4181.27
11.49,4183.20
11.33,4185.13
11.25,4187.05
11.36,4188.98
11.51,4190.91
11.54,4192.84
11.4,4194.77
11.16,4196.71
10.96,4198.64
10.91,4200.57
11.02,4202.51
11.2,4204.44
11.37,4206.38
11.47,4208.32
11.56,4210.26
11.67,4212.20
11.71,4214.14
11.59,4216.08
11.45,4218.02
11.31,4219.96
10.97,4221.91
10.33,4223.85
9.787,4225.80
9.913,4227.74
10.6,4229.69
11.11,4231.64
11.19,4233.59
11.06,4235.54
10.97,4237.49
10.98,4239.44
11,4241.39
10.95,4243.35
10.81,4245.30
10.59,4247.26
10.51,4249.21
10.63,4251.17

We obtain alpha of 1.3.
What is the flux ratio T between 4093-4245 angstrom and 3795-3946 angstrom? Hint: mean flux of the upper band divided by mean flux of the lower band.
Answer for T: 1.4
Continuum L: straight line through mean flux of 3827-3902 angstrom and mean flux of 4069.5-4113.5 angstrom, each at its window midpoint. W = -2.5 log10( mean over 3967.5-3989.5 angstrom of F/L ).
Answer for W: 0.17 mag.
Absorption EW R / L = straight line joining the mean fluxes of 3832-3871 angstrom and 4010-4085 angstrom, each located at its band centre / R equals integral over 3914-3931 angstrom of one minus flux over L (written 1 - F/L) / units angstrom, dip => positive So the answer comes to 3.4 angstrom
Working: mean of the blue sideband 8.17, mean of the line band 7.26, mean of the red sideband 10.8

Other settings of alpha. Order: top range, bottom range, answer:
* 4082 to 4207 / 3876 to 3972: 1.52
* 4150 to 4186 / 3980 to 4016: 1.10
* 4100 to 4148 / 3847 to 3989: 1.39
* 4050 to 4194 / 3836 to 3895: 1.32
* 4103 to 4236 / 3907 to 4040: 1.30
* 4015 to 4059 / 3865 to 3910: 1.27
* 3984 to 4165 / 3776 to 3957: 1.35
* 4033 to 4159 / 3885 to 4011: 1.36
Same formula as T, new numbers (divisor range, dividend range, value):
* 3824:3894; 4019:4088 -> 1.36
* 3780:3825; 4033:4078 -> 1.23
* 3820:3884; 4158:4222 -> 1.43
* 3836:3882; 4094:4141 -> 1.28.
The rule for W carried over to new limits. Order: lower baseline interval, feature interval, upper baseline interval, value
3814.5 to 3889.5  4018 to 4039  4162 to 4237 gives -0.14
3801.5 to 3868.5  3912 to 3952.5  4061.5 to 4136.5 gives 0.31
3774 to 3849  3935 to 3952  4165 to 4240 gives 0.30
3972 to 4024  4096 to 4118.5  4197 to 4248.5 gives 0.01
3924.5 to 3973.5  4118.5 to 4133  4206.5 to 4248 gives -0.21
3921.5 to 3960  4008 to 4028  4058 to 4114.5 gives -0.25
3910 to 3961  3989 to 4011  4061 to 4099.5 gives -0.18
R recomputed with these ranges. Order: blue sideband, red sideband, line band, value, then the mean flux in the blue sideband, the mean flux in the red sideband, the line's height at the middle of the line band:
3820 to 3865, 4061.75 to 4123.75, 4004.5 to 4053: -4.1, 7.63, 10.8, 9.96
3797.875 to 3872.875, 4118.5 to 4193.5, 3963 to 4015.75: 4.1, 8.12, 11.4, 9.68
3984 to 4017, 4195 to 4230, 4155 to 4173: -0.8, 10.5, 11.1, 10.9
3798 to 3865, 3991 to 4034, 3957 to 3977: 8.0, 7.99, 10.7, 10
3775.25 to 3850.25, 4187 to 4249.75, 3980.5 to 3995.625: -1.5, 8.1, 11.1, 9.38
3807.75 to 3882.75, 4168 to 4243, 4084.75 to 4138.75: -3.0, 8.09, 11.2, 10.4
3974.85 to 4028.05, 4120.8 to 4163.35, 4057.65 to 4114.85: 1.6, 10.4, 11.4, 11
